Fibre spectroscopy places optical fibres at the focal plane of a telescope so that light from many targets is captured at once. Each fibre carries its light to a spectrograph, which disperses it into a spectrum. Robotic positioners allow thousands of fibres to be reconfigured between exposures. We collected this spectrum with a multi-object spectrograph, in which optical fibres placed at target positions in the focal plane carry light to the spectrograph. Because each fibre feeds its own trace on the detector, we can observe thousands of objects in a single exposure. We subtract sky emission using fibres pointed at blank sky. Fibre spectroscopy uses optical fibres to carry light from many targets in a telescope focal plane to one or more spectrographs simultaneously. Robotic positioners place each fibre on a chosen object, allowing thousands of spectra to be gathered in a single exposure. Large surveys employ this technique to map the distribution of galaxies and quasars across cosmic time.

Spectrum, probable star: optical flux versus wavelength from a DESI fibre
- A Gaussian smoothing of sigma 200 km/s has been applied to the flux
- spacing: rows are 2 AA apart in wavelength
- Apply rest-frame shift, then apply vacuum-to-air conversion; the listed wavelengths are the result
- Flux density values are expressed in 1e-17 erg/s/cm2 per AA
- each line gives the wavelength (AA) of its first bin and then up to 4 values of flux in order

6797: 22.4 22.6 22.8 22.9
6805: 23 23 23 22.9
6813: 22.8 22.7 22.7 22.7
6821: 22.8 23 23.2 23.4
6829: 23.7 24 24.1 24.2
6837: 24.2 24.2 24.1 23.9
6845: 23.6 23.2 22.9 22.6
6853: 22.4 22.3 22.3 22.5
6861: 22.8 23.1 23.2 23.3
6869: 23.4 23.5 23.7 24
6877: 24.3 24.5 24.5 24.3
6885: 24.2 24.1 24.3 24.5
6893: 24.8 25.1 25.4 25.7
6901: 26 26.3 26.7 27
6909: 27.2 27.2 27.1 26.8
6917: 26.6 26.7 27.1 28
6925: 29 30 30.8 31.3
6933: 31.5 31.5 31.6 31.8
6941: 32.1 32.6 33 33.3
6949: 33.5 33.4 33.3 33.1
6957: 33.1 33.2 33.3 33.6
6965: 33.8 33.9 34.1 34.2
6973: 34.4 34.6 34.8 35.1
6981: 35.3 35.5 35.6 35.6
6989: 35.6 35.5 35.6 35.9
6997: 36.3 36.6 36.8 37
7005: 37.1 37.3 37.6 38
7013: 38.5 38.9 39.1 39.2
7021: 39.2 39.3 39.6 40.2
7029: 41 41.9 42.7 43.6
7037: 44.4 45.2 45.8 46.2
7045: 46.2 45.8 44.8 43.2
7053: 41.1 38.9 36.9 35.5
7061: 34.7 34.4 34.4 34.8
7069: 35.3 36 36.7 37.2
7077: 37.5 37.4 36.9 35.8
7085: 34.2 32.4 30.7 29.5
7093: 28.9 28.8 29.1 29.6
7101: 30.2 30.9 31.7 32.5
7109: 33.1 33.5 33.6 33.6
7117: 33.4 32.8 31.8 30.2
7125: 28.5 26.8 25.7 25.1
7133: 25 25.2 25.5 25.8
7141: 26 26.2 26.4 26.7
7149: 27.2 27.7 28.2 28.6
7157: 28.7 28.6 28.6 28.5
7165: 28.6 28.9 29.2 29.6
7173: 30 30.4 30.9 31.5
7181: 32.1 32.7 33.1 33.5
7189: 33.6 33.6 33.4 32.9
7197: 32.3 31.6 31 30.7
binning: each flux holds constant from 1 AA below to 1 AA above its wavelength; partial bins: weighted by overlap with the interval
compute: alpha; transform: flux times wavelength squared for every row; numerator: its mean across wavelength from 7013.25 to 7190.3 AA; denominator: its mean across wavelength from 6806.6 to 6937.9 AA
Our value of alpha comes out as 1.44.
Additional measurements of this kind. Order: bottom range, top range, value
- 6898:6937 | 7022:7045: 1.58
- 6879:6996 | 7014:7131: 1.23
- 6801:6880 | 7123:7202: 1.38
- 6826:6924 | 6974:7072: 1.64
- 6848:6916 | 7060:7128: 1.43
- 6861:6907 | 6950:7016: 1.48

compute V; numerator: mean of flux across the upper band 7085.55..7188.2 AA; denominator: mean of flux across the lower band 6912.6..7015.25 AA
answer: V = 0.88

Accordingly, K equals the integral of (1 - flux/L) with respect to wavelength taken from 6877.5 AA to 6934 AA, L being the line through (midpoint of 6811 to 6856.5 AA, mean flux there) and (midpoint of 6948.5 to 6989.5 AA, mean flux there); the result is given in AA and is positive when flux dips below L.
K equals 4.8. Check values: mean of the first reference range 23.3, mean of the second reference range 34.2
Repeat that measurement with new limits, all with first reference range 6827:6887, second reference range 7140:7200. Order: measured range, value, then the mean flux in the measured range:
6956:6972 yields -4.9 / 33.7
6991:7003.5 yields -4.7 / 36.3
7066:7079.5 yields -4.0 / 36.4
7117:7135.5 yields 0.5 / 28.3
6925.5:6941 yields -3.7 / 31.2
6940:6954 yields -4.2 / 33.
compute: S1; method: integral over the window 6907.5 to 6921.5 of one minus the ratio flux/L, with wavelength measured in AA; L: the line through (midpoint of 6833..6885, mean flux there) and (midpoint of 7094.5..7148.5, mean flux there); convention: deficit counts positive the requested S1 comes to -1.28 AA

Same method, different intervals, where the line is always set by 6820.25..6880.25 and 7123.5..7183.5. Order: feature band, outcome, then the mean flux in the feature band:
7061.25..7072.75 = -3.58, 35.1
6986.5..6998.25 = -4.67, 35.8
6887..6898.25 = -0.33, 24.8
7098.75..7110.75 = -1.87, 31.6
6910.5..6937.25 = -4.73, 28.9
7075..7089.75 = -4.50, 35.2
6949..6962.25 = -4.35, 33.3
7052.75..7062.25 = -3.73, 37.1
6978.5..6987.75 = -3.62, 35.4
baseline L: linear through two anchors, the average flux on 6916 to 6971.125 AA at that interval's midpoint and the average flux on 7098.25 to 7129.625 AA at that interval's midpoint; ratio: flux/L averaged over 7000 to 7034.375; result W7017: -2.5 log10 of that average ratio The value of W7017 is -0.23 mag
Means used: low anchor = 31.7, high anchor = 31.2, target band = 39.1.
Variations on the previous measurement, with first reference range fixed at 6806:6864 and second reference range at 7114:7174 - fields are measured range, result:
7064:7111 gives -0.213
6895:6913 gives -0.089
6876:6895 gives -0.019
